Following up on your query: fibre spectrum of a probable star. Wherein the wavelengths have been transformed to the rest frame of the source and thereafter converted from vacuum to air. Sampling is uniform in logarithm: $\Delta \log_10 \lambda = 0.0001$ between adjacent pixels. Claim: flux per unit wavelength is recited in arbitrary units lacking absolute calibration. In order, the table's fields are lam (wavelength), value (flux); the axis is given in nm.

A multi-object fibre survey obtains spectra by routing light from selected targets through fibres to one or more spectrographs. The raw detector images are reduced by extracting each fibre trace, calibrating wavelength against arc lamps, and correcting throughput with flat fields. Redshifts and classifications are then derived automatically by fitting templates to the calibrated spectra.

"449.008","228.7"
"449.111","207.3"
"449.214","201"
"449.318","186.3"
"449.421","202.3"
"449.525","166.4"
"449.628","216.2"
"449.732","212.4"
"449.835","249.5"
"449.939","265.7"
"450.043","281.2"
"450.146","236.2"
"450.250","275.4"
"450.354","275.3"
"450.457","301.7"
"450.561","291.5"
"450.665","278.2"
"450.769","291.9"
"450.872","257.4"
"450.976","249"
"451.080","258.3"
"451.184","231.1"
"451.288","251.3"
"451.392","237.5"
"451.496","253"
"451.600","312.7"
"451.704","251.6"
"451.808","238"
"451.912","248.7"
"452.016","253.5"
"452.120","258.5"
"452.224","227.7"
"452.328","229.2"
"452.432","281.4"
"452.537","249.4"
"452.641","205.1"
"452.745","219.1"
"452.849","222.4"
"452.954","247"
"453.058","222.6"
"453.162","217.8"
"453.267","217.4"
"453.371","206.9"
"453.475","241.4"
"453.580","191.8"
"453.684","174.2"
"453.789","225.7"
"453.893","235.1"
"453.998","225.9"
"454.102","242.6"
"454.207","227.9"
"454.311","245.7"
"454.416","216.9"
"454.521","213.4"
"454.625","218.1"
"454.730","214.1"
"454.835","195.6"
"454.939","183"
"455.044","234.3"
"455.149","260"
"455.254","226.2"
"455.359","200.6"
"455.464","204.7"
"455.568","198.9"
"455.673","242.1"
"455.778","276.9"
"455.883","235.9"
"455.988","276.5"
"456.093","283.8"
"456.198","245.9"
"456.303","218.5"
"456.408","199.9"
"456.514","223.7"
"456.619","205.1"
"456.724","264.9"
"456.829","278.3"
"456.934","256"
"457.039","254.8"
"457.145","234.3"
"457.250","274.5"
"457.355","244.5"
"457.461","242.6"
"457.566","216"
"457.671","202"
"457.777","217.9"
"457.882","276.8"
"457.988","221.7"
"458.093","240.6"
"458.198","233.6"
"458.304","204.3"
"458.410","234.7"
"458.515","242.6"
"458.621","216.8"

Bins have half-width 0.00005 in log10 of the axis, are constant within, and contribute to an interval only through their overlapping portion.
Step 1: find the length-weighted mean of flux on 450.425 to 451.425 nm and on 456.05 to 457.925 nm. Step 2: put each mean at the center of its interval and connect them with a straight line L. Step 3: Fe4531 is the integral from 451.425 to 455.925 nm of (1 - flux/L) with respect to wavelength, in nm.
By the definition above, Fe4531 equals 0.42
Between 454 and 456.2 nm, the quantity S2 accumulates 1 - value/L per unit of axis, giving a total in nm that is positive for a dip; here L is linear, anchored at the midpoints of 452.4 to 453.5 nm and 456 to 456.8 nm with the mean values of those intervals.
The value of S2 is 0.04 nm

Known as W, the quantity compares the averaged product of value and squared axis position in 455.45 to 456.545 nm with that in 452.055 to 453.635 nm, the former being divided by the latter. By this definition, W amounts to 1.1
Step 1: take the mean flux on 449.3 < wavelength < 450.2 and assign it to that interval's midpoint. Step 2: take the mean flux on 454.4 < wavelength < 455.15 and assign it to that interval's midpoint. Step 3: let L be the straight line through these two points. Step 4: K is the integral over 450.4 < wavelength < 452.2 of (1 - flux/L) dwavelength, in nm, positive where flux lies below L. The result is -0.32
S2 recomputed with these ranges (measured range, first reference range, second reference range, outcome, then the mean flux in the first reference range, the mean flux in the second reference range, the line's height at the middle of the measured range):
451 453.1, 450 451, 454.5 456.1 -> 0.12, 275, 228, 259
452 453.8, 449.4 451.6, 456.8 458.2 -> 0.17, 254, 242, 250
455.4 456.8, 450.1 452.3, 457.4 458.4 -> 0.00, 261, 229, 237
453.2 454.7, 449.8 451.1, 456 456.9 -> 0.20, 271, 242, 254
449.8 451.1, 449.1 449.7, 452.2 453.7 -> -0.42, 196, 225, 205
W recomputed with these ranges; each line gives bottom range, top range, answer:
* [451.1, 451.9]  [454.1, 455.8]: 0.89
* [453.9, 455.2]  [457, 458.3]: 1.07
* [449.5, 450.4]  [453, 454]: 0.90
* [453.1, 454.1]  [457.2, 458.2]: 1.11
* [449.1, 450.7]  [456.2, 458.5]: 1.01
